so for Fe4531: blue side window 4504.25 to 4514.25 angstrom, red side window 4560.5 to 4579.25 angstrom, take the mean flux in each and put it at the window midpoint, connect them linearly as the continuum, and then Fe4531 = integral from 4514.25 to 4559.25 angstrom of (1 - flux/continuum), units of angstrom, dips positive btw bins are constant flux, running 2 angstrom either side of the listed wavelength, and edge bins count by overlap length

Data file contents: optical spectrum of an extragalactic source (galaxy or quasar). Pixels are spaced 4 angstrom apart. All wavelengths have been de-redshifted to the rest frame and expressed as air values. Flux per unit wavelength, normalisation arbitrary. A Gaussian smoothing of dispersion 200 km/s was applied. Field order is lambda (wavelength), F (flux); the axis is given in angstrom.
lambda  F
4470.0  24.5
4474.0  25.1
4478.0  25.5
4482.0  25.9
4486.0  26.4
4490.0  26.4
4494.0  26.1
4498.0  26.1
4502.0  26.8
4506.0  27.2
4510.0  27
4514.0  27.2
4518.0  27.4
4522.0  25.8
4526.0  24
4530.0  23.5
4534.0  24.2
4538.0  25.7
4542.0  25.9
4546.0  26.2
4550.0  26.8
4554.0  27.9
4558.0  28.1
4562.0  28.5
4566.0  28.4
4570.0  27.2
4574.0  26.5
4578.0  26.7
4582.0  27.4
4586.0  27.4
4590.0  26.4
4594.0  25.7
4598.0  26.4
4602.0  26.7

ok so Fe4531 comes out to 2.2 angstrom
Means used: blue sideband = 27.1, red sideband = 27.5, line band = 26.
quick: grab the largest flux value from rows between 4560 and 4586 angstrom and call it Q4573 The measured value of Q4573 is 28.5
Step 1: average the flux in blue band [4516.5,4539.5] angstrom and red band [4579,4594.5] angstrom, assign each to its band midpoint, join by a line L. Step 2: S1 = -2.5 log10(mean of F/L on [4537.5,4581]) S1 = -0.05 mag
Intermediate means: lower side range 25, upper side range 26.8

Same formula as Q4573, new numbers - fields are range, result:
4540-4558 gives 28.1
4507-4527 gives 27.4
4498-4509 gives 27.2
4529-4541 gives 25.7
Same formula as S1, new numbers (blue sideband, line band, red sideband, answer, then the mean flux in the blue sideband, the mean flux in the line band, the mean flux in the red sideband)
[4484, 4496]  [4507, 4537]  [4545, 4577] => 0.05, 26.3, 25.6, 27.5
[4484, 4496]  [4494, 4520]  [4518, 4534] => -0.05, 26.3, 26.9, 24.8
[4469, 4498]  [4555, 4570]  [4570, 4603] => -0.07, 25.8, 28.2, 26.7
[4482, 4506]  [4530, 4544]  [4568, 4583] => 0.07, 26.4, 25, 26.9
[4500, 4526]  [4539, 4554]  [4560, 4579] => 0.03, 26.7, 26.5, 27.5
